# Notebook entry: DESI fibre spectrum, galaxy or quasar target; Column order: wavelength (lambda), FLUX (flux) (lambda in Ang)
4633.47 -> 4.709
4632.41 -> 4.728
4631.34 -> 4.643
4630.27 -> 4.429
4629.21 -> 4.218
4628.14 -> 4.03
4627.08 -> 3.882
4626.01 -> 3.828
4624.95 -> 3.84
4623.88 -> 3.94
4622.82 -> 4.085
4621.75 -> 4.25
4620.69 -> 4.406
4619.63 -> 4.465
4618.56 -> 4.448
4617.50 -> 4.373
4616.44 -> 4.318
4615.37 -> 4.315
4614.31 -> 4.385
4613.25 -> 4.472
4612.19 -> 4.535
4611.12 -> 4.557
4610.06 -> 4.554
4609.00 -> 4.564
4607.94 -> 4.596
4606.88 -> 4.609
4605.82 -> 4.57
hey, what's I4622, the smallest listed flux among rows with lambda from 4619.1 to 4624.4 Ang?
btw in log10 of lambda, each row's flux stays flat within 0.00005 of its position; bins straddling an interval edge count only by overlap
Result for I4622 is 3.94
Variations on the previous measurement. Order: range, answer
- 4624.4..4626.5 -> 3.828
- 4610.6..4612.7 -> 4.535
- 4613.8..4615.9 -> 4.315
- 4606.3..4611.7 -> 4.554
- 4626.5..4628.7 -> 3.882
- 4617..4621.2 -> 4.373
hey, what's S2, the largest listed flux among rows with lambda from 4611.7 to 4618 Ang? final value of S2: 4.535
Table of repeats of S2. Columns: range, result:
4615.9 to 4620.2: 4.465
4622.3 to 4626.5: 4.085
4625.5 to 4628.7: 4.03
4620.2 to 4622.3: 4.406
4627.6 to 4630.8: 4.429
